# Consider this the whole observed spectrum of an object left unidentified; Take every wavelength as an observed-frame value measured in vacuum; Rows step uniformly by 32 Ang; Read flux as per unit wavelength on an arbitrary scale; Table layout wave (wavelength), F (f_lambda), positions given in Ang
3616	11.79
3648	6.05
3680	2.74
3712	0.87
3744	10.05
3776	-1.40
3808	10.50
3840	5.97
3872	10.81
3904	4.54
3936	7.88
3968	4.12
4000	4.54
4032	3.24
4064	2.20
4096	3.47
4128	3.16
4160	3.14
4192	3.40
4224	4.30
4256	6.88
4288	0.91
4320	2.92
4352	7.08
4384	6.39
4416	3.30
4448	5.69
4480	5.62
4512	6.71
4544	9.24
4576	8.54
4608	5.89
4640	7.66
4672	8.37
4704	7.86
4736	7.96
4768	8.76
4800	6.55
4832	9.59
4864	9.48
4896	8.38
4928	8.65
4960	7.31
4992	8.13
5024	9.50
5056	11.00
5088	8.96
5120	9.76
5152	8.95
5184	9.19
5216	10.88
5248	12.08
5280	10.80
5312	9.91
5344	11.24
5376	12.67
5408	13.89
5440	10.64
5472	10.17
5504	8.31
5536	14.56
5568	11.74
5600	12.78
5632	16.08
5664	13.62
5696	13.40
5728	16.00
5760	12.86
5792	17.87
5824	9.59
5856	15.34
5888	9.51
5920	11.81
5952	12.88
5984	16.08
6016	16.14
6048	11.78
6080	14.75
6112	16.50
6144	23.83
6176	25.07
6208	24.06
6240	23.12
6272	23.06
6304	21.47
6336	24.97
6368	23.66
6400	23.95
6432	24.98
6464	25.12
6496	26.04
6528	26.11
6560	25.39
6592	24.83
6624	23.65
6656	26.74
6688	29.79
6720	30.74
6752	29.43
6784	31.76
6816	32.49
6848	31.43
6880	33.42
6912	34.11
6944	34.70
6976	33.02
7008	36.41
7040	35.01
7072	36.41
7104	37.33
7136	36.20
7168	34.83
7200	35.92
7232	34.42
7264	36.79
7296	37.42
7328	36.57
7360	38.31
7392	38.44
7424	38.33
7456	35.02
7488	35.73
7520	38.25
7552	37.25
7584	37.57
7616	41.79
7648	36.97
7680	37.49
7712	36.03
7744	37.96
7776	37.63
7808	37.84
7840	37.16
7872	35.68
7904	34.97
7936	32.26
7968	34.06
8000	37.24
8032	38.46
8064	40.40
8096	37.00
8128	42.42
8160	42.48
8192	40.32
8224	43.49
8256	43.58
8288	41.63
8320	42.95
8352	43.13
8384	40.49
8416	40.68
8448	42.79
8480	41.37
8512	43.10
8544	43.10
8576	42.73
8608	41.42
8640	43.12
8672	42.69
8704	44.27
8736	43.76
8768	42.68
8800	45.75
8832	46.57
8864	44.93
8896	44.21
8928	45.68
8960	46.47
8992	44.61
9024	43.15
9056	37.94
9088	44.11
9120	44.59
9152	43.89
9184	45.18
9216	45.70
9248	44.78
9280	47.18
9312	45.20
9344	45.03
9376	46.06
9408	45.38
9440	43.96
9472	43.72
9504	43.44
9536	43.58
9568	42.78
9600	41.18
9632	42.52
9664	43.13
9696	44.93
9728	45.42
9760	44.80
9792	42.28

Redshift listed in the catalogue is 0.536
